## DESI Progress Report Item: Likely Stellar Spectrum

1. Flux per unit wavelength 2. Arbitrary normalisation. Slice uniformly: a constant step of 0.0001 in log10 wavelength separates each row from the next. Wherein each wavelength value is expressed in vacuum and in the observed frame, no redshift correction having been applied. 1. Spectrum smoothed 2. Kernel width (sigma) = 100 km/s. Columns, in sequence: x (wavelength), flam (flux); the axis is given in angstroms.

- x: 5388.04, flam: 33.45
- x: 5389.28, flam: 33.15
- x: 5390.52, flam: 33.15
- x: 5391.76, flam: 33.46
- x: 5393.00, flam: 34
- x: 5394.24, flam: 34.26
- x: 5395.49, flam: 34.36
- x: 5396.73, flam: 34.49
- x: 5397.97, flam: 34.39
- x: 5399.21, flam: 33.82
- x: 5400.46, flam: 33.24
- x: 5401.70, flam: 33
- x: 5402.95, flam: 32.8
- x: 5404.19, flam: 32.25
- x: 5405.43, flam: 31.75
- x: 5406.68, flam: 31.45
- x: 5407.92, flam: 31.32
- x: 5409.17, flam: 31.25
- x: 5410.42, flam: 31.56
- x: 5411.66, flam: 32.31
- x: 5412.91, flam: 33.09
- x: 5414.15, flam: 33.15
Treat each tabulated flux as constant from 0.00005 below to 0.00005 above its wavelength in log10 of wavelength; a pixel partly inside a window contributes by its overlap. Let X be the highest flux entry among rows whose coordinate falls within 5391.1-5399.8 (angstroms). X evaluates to 34.49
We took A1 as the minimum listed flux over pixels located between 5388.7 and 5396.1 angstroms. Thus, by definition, 33.15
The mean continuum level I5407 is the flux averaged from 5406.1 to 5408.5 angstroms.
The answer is 31.5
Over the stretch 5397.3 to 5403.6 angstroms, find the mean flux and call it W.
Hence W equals 33.5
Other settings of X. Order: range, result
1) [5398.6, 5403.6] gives 33.82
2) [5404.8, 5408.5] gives 31.75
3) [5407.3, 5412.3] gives 32.31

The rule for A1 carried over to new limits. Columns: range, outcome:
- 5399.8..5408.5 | 31.32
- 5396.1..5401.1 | 33.24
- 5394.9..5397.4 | 34.36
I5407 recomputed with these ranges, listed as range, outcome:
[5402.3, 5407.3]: 32.1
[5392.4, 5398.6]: 34.3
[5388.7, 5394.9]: 33.6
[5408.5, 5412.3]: 31.7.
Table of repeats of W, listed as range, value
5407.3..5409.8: 31.2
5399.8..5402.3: 33.1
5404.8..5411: 31.4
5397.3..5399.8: 34.2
